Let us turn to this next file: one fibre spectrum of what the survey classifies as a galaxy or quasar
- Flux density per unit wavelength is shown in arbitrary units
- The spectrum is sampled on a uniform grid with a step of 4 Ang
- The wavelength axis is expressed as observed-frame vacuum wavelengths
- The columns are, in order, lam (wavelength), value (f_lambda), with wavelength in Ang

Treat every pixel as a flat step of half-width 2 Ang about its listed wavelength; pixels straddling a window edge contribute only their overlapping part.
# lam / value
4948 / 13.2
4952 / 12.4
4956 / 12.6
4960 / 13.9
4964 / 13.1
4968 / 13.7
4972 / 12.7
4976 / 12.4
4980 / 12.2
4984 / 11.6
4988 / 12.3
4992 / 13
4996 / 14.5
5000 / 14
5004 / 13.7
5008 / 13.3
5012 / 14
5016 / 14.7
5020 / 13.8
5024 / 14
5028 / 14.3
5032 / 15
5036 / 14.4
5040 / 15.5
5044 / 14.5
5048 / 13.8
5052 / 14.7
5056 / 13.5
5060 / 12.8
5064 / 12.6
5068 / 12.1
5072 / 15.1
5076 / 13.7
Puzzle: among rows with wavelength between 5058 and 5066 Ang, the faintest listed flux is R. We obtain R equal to 12.6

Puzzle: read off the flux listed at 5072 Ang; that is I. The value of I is 15.1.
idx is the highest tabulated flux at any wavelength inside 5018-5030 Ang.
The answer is 14.3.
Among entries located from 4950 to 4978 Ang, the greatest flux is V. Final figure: 13.9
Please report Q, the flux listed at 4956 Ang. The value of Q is 12.6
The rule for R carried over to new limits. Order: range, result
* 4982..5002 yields 11.6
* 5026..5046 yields 14.3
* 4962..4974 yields 12.7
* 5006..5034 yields 13.3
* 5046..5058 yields 13.5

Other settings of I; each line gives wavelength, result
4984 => 11.6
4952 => 12.4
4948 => 13.2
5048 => 13.8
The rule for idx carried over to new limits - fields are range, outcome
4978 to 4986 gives 12.2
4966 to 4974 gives 13.7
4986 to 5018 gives 14.7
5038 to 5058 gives 15.5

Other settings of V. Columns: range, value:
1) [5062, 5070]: 12.6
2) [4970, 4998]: 14.5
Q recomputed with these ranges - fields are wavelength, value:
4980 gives 12.2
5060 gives 12.8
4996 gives 14.5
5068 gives 12.1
